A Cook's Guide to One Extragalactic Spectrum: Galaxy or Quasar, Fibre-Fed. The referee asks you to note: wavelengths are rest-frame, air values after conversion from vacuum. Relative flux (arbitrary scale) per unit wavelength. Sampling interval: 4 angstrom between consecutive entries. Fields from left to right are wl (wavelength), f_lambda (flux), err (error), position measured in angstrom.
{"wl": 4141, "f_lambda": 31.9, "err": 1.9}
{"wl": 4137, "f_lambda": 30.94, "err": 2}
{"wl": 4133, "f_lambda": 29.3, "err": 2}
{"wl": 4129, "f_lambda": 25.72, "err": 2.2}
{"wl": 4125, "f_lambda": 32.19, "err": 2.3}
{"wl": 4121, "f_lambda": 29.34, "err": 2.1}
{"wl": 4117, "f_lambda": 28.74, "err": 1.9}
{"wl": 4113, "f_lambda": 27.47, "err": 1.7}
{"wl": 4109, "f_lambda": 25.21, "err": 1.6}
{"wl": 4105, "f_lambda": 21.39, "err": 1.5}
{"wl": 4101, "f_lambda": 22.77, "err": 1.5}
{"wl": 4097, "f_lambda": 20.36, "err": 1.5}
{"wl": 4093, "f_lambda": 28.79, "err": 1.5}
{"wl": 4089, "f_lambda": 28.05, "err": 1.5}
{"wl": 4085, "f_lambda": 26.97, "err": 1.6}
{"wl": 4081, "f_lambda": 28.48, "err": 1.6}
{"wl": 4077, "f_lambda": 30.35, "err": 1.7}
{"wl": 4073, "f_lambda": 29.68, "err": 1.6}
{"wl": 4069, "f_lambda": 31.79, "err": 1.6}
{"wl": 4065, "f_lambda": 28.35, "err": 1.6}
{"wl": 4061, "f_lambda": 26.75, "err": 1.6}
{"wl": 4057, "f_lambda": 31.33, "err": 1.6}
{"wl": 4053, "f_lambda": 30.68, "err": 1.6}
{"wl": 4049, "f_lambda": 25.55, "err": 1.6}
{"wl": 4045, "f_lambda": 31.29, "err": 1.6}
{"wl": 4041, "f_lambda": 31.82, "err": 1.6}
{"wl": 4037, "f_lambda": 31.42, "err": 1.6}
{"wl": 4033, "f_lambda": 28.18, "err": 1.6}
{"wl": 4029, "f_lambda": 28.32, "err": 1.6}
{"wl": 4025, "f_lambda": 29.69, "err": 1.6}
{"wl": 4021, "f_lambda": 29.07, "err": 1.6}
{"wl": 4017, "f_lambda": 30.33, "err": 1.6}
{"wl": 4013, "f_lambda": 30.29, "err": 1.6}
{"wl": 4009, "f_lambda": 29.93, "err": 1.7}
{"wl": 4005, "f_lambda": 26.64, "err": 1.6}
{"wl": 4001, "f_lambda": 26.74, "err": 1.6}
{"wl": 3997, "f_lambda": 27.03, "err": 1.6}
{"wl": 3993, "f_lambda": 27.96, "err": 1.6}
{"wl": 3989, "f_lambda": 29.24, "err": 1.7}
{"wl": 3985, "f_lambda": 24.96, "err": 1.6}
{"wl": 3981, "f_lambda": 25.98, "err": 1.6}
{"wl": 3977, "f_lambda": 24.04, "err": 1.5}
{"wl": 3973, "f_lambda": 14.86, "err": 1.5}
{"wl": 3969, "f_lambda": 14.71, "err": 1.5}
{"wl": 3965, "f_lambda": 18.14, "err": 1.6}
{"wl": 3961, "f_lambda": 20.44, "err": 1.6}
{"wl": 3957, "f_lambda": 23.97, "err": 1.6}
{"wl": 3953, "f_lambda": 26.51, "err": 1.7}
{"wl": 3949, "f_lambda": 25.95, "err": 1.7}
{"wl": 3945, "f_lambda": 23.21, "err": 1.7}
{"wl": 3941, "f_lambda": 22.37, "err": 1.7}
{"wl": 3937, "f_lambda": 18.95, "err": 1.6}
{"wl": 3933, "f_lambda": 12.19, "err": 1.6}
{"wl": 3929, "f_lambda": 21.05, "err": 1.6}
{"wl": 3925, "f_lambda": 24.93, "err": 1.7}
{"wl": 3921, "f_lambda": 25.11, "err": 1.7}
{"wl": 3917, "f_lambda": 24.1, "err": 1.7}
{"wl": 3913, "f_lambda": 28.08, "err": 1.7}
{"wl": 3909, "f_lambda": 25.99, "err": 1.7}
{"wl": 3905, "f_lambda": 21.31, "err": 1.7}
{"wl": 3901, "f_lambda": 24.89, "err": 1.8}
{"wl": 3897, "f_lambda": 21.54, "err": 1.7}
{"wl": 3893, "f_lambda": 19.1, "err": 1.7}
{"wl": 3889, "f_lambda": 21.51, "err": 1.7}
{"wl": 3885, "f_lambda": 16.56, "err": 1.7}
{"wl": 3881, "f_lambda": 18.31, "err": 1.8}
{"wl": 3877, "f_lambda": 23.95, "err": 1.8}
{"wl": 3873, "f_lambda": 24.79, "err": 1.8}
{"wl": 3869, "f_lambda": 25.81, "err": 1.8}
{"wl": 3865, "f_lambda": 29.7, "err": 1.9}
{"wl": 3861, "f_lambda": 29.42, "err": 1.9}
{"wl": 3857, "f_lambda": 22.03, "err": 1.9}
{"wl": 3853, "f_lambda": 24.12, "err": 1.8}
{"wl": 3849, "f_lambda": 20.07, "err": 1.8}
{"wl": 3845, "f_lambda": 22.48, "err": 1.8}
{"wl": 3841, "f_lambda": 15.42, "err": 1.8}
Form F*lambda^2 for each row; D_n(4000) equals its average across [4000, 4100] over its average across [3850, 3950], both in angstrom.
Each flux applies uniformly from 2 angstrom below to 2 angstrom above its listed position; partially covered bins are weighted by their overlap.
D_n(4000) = 1.35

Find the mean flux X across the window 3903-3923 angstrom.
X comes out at 24.9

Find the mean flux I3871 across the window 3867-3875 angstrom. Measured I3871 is 25.3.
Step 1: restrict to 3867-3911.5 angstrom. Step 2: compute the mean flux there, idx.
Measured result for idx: 22.2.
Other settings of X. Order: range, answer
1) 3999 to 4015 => 28.4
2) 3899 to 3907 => 23.1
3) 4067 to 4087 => 29.5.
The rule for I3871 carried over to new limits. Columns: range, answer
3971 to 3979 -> 19.4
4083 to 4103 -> 25.4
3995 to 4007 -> 26.8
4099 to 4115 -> 24.2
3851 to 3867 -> 26.3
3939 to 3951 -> 23.8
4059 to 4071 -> 29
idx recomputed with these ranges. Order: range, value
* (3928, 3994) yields 22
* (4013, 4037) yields 29.4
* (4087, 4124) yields 26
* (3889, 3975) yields 21.8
